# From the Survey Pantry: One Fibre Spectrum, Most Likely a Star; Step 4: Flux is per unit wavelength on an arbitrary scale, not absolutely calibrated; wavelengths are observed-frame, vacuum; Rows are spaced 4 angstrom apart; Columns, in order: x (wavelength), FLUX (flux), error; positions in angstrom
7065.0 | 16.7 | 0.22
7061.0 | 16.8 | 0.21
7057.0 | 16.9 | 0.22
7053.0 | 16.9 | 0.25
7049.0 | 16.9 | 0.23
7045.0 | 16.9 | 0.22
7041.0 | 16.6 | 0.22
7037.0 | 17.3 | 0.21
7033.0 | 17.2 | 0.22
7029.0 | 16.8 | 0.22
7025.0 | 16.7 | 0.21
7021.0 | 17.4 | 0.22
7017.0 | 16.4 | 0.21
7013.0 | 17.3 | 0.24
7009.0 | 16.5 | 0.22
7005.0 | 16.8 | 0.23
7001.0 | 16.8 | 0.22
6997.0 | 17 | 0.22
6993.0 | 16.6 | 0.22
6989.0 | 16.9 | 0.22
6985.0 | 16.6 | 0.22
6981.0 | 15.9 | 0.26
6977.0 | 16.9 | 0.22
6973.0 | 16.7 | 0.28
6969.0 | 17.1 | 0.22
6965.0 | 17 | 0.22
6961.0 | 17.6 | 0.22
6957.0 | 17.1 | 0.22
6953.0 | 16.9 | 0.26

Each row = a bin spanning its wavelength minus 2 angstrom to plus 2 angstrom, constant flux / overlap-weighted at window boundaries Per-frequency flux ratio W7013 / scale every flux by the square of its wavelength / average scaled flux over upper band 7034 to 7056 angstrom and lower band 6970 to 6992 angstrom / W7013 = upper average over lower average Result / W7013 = 1.04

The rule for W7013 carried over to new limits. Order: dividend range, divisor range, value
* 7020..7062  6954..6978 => 1.01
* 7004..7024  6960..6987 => 1.02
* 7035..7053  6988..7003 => 1.02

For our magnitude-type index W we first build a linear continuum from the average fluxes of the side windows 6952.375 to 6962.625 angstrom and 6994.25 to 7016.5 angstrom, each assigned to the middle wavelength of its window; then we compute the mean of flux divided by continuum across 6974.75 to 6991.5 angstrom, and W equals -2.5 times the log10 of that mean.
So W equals 0.028 mag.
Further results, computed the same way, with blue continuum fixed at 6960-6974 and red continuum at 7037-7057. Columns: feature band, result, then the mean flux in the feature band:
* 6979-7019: 0.02 mag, 16.7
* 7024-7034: 0.00 mag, 16.9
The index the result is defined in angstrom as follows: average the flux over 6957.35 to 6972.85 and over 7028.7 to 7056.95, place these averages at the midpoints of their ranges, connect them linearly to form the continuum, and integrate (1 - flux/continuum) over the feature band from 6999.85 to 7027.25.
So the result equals 0.3 angstrom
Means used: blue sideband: 17.2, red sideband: 16.9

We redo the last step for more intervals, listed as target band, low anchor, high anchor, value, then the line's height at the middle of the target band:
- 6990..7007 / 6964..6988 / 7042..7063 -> -0.1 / 16.7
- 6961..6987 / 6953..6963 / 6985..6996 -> 0.4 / 17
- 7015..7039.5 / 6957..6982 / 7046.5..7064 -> -0.1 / 16.9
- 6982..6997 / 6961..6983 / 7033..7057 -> 0.1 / 16.8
